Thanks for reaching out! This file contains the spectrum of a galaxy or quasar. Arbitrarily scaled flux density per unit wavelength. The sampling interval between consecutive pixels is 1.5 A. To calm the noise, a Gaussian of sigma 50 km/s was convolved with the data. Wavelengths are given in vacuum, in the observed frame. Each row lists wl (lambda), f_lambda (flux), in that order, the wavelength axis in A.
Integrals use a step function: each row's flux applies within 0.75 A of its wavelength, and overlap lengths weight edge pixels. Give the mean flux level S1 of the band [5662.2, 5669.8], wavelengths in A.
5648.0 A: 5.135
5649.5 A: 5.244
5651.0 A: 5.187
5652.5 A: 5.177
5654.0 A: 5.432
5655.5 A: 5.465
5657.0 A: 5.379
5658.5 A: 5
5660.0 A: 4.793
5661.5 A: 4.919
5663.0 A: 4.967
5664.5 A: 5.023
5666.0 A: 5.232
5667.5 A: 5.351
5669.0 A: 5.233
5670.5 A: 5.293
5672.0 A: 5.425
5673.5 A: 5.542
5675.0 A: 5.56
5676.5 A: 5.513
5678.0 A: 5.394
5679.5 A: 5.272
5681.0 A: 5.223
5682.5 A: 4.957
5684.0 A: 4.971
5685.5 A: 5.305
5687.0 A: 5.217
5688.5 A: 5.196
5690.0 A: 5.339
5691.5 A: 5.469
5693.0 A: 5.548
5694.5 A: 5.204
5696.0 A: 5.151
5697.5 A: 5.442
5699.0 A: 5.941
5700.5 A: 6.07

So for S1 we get 5.16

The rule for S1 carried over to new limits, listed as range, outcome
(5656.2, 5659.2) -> 5.2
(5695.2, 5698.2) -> 5.29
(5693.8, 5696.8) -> 5.18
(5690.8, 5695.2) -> 5.41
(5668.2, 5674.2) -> 5.37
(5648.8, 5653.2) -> 5.2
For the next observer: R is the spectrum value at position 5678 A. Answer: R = 5.394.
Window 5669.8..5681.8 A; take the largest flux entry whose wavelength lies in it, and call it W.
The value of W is 5.56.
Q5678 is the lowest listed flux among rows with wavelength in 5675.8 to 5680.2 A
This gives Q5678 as 5.272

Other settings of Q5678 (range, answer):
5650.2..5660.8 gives 4.793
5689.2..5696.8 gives 5.151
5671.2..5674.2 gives 5.425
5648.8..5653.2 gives 5.177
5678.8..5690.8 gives 4.957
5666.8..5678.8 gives 5.233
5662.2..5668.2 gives 4.967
